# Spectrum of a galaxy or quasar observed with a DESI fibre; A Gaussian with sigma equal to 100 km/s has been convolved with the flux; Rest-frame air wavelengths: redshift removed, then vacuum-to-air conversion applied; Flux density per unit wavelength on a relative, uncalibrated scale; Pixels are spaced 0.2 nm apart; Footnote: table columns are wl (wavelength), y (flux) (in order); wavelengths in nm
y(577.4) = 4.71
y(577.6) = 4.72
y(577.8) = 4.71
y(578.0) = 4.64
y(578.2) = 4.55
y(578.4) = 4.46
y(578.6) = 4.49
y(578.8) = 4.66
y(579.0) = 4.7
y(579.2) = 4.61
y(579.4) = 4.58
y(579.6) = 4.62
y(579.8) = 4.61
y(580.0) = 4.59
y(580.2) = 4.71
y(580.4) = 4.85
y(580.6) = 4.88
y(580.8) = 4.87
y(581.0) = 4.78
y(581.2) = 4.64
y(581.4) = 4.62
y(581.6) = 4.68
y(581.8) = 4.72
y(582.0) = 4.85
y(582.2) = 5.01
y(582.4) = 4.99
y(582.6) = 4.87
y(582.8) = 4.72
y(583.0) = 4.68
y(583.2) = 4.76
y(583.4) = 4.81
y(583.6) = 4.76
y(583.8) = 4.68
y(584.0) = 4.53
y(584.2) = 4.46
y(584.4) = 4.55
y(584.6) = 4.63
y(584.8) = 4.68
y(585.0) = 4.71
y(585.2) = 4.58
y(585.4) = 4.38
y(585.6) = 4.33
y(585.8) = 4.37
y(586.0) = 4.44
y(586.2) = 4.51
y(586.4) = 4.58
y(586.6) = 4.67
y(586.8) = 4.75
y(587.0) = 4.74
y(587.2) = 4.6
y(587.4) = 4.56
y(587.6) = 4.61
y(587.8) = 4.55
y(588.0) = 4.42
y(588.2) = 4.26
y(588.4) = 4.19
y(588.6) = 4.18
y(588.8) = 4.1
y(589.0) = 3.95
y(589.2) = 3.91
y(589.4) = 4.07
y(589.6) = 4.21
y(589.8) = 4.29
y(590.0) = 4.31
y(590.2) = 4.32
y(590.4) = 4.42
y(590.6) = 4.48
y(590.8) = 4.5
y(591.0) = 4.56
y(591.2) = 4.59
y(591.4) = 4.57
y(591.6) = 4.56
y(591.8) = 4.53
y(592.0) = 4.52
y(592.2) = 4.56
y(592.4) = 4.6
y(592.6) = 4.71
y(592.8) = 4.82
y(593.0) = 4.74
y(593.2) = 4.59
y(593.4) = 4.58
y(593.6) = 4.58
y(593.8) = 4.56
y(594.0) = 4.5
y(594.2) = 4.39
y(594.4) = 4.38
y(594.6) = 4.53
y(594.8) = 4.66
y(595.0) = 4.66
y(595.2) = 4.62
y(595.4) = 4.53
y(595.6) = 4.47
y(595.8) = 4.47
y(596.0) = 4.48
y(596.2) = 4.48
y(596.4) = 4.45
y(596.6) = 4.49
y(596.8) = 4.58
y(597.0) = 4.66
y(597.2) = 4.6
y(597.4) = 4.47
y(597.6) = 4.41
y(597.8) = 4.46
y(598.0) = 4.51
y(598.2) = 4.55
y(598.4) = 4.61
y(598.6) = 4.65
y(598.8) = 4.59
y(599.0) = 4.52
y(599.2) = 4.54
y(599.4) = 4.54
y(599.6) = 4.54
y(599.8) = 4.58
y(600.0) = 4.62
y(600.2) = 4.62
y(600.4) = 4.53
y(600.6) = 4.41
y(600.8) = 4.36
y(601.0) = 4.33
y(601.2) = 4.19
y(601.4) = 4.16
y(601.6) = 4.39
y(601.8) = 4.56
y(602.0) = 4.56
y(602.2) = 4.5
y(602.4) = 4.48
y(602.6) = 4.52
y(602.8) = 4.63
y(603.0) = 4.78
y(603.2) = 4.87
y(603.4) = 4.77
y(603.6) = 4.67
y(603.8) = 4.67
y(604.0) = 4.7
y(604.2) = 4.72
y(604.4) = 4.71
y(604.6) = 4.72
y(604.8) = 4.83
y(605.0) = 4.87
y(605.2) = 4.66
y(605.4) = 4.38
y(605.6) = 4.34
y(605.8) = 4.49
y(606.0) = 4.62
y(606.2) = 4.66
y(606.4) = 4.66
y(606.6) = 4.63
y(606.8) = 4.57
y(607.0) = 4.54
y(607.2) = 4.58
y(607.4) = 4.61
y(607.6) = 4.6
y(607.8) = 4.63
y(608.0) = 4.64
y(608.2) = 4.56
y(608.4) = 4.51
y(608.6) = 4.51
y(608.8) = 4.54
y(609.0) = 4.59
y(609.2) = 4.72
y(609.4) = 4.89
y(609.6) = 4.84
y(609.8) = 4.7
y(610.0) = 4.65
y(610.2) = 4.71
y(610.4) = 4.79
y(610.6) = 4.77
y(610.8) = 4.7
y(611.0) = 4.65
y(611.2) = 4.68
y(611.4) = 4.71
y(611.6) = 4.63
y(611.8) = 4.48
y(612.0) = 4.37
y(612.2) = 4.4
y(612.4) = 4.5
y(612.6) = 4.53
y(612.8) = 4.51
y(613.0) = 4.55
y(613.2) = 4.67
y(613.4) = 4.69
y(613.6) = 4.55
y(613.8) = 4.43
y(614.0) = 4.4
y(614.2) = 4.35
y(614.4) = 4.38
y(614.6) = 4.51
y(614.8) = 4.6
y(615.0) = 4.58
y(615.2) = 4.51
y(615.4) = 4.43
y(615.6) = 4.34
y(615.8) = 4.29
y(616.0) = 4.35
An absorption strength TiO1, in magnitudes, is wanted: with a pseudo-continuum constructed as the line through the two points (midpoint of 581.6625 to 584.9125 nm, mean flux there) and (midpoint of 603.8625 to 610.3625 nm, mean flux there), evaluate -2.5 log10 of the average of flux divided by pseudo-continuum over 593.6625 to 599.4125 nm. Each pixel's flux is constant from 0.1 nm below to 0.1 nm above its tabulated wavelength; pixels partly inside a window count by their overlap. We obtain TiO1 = 0.04 mag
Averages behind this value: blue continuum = 4.73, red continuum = 4.64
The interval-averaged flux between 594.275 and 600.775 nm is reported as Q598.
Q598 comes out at 4.54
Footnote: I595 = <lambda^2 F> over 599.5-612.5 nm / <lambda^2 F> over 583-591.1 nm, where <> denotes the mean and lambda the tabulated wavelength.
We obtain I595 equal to 1.1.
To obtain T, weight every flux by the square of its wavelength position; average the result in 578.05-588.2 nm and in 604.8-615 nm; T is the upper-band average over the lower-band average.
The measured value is 1.08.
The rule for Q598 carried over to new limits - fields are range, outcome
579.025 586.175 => 4.67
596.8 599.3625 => 4.55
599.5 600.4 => 4.58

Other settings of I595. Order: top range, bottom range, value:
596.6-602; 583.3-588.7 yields 1.04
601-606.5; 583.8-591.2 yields 1.09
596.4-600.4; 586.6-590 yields 1.08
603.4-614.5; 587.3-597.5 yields 1.09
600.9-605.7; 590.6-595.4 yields 1.04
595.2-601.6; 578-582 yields 1.03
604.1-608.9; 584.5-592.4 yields 1.10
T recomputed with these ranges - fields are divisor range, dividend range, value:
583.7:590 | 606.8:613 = 1.12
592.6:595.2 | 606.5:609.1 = 1.04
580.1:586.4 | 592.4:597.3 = 1.02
